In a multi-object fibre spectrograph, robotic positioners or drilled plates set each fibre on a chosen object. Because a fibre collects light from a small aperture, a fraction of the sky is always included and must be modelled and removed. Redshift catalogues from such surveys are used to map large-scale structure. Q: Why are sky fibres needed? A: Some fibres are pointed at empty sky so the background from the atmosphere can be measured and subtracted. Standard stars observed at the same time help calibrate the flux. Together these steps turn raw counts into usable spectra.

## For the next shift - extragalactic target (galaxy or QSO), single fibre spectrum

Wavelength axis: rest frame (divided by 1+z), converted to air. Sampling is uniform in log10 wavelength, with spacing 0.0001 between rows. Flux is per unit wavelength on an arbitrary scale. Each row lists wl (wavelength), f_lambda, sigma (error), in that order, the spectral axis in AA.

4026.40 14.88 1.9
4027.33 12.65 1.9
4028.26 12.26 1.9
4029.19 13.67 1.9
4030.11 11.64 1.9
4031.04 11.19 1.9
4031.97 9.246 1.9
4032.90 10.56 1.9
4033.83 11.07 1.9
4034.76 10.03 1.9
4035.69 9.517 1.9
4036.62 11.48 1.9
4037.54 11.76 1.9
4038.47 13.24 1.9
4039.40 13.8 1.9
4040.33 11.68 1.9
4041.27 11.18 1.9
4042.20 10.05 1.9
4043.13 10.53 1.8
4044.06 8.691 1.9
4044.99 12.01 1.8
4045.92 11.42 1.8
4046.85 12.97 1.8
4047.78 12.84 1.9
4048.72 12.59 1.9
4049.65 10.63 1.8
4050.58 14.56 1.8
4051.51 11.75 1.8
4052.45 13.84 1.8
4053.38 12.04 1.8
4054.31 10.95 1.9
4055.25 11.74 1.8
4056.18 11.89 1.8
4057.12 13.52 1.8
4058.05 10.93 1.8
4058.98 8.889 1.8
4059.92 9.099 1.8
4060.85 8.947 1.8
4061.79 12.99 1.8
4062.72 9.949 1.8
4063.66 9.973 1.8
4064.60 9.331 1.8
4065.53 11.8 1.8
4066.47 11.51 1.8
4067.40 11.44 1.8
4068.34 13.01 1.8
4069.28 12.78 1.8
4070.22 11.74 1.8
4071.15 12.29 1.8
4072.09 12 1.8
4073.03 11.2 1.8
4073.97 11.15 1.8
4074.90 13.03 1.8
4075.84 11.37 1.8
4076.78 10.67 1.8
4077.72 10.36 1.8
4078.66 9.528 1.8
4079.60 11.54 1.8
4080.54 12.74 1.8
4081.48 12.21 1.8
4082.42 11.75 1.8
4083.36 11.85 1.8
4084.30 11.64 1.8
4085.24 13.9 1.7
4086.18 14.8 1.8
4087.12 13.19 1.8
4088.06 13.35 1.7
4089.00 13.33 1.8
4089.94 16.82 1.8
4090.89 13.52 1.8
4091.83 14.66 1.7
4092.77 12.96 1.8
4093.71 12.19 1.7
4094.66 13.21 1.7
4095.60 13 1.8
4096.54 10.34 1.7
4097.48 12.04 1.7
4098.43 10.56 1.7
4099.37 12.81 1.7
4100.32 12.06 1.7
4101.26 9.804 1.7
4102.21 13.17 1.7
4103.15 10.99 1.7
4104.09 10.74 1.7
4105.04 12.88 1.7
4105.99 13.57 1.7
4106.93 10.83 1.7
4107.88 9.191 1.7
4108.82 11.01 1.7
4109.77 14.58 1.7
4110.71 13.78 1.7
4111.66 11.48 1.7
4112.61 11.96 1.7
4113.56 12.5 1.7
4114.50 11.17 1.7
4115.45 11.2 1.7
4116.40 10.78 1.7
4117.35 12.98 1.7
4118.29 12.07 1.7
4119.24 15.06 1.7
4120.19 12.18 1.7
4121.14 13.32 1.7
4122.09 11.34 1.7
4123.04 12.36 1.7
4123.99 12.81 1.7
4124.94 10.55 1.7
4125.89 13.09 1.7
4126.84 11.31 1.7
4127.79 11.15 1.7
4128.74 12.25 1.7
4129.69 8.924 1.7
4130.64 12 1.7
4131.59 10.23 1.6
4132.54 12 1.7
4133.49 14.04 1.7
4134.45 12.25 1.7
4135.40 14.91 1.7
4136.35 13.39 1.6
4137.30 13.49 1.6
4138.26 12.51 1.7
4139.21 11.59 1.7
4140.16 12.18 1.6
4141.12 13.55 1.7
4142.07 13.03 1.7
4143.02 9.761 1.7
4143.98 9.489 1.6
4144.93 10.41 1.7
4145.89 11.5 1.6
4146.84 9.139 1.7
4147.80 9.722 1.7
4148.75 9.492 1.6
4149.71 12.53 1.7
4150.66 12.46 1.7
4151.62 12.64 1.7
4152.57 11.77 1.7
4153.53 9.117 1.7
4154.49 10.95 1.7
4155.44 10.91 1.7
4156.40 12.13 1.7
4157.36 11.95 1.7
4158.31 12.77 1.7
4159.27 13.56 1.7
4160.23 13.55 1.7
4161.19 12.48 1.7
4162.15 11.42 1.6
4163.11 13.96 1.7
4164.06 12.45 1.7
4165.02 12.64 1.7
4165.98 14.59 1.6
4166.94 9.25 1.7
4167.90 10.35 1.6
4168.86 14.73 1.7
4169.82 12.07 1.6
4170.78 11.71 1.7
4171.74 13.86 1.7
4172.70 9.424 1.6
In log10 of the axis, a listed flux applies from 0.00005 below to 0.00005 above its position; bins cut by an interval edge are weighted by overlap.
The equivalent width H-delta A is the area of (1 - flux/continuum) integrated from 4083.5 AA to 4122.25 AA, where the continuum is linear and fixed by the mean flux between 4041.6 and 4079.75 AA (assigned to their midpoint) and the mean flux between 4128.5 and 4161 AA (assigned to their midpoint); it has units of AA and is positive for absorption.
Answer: -2.9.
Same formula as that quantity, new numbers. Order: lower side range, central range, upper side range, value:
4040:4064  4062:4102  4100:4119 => -1.6 AA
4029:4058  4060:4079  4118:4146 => 0.9 AA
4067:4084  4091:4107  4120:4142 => -0.3 AA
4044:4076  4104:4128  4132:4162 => -0.6 AA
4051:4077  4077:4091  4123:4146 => -1.3 AA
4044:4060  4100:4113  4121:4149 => -0.1 AA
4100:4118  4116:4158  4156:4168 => 1.2 AA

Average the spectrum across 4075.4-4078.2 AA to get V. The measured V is 10.8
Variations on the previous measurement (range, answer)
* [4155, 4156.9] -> 11.5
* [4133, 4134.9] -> 13.1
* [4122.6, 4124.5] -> 12.5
